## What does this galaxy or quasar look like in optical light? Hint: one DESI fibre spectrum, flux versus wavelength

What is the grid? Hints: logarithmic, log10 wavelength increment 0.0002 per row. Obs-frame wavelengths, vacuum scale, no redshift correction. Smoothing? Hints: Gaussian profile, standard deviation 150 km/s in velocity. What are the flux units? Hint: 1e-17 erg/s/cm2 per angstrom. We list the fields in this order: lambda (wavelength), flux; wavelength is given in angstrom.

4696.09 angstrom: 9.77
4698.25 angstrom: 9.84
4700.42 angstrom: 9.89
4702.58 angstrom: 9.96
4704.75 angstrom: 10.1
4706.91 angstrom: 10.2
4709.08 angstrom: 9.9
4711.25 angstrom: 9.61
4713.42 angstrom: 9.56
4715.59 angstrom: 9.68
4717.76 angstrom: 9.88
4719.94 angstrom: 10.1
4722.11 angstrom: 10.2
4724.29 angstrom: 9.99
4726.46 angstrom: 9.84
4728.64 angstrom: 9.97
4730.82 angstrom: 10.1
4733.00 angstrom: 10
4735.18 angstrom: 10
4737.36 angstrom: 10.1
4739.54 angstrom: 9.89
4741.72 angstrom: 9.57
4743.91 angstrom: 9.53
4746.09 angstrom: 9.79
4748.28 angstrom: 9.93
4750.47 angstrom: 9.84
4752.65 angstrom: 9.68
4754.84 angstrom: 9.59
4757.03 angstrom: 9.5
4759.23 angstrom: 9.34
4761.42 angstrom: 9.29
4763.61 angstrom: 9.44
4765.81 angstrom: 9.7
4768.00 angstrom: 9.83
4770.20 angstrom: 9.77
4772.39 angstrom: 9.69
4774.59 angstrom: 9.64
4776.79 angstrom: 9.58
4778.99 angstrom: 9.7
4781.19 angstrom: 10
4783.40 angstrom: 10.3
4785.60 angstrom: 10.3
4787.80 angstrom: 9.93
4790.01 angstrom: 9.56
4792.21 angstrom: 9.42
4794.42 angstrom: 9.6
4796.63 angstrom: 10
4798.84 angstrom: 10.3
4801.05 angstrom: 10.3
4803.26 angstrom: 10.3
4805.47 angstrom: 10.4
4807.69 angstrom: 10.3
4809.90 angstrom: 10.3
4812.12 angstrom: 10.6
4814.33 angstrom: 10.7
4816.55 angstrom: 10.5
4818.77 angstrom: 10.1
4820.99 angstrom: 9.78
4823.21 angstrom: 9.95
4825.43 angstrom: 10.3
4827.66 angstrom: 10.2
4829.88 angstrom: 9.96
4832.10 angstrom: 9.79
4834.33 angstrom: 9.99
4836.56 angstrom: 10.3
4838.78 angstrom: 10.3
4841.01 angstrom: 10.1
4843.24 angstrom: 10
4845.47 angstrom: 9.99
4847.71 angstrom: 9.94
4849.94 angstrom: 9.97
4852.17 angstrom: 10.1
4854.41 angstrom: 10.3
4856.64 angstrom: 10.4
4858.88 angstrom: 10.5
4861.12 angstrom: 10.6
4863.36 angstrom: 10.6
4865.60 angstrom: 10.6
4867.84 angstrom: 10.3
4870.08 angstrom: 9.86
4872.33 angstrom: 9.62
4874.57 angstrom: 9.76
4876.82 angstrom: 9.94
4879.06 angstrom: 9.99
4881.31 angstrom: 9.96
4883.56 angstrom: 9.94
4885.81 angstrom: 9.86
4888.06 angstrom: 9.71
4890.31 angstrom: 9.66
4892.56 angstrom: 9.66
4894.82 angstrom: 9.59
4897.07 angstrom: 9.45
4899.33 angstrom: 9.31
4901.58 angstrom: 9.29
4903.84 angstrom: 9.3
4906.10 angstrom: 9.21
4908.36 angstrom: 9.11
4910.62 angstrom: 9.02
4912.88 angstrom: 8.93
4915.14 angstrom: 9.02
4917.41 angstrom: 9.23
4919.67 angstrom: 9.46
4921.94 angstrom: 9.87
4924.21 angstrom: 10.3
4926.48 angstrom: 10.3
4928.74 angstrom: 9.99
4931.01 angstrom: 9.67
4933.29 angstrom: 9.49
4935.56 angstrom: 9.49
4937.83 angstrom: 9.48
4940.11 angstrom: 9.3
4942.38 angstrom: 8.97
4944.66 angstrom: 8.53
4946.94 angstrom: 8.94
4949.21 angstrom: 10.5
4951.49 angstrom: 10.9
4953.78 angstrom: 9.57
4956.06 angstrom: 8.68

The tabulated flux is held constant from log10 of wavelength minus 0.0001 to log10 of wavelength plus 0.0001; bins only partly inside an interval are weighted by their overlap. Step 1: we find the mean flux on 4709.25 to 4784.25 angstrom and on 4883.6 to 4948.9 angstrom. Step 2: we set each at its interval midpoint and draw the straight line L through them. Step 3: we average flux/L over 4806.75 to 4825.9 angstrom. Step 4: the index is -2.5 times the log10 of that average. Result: -0.07 mag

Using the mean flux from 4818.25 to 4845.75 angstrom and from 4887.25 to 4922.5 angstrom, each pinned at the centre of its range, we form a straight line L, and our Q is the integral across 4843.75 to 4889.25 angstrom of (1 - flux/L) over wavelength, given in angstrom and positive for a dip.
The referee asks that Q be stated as -1.7 angstrom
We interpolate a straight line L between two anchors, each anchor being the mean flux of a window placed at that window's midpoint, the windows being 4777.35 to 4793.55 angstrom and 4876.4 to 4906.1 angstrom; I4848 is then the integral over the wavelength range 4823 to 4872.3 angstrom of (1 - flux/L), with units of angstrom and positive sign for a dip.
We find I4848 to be -2.2 angstrom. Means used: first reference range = 9.87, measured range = 10.2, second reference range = 9.64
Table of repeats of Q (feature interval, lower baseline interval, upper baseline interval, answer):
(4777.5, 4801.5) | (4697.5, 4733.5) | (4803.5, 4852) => 0.4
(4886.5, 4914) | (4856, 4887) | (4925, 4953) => 1.6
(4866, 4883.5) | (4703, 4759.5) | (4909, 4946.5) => -0.7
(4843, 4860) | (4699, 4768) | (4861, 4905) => -0.6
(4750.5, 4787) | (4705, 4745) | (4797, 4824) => 1.4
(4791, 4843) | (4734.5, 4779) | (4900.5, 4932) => -2.9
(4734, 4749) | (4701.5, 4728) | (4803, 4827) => 0.3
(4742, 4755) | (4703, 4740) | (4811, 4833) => 0.4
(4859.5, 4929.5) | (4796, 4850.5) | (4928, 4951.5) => 0.3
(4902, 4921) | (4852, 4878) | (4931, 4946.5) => 0.8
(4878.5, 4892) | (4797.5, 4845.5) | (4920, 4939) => 0.2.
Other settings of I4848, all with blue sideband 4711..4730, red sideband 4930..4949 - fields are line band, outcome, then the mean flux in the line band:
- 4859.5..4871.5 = -1.1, 10.4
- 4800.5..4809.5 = -0.6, 10.3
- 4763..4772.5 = 0.1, 9.7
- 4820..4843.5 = -1.2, 10.1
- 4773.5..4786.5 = -0.3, 9.91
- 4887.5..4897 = -0.2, 9.63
